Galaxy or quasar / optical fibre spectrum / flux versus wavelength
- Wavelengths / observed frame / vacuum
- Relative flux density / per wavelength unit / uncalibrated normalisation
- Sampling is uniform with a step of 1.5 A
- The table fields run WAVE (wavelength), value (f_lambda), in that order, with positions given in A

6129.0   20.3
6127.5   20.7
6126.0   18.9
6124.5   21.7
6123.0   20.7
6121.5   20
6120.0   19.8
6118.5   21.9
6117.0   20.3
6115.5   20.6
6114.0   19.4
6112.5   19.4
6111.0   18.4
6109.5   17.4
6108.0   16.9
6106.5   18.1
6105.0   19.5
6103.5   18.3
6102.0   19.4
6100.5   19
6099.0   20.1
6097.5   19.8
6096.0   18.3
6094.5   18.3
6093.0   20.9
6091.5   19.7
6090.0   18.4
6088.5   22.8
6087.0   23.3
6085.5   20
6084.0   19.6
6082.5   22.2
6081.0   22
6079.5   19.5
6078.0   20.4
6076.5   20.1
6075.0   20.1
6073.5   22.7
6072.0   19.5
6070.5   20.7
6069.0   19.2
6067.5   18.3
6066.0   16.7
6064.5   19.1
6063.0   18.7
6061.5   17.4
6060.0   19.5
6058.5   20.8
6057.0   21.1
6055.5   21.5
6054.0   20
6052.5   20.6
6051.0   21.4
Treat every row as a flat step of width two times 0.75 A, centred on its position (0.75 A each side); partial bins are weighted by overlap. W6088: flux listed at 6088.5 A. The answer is 22.8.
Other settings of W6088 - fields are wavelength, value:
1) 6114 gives 19.4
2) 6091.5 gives 19.7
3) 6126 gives 18.9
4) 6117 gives 20.3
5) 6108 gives 16.9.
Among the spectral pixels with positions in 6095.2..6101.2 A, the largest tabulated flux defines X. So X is 20.1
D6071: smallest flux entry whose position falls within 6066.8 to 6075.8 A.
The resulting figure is 18.3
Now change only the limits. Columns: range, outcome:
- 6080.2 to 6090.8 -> 18.4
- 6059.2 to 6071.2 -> 16.7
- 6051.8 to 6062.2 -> 17.4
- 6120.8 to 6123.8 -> 20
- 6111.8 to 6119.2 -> 19.4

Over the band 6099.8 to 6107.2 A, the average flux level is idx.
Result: 18.9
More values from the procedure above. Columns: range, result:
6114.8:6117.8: 20.5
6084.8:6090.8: 21.1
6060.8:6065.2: 18.4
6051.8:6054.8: 20.3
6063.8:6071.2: 18.8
